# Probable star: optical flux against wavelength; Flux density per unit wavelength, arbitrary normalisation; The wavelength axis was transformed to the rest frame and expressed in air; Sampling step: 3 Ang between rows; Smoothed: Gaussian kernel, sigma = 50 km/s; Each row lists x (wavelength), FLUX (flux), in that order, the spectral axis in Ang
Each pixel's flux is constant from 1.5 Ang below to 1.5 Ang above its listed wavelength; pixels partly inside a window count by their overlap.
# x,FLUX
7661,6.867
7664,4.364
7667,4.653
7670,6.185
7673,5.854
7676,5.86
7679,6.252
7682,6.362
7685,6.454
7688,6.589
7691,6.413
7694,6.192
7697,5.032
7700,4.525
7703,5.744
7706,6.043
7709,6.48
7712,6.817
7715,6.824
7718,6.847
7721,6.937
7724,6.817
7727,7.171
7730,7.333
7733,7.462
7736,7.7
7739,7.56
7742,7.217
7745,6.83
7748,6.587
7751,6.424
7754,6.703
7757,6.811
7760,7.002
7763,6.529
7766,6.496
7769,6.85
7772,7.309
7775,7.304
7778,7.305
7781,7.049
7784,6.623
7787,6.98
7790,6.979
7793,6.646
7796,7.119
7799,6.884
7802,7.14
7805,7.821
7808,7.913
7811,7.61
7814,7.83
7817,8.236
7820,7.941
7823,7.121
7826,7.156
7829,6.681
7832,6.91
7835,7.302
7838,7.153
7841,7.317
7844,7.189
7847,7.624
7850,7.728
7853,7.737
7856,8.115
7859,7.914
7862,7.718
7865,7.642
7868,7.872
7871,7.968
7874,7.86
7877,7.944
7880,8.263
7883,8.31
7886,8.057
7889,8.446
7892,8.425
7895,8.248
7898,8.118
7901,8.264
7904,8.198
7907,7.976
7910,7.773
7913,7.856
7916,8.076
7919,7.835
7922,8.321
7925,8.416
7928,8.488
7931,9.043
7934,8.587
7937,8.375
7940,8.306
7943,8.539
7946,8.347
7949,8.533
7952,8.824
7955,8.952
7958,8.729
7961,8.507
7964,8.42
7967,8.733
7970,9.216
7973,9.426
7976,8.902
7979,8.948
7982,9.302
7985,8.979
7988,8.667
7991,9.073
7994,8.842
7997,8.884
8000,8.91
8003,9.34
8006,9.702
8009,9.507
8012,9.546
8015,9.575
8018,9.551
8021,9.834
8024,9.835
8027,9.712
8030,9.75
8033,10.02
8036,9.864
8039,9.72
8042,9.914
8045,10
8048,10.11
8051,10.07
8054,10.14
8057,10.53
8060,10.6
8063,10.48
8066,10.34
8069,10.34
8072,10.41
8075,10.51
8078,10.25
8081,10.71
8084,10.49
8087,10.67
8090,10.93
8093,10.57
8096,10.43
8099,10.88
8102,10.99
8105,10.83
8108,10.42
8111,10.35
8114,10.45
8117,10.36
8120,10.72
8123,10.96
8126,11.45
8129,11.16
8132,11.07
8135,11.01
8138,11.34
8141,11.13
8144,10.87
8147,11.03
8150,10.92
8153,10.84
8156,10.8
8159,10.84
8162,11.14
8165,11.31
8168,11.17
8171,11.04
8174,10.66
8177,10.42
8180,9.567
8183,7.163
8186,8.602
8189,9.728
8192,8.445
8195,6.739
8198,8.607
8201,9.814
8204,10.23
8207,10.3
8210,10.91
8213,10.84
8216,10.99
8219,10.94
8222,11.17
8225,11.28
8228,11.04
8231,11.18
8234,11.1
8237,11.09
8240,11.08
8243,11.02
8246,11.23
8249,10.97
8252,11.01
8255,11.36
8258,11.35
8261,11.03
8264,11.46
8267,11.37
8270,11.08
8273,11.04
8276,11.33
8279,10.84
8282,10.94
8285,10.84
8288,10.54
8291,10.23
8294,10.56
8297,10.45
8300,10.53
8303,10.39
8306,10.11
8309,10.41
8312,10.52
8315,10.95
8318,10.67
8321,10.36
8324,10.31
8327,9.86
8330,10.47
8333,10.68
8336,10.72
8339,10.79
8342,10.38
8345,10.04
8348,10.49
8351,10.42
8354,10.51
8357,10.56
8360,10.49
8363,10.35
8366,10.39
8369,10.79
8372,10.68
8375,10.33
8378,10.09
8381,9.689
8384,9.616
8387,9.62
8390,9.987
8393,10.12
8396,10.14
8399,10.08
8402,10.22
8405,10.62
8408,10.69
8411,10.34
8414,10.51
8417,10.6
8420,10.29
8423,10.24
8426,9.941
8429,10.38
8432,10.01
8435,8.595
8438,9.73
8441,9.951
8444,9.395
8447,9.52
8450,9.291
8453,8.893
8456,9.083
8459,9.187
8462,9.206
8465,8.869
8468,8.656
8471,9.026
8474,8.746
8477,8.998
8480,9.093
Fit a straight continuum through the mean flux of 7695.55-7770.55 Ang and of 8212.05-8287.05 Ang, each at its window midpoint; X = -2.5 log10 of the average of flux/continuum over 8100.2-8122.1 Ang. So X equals -0.07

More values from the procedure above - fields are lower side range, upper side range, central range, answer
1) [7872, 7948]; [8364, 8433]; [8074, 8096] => -0.181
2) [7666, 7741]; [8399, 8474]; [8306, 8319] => -0.157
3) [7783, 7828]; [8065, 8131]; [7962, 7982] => 0.032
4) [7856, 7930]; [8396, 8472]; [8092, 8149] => -0.229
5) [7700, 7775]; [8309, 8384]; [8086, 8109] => -0.196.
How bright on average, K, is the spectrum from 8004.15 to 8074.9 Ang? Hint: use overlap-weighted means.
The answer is 9.99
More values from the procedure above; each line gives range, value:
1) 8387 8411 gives 10.2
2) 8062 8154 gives 10.7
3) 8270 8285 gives 11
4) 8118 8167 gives 11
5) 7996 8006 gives 9.15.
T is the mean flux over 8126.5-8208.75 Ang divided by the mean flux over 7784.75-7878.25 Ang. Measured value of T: 1.37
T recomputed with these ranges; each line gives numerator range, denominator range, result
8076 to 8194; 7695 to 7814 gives 1.54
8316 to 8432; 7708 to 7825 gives 1.45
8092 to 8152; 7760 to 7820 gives 1.51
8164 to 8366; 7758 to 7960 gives 1.35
